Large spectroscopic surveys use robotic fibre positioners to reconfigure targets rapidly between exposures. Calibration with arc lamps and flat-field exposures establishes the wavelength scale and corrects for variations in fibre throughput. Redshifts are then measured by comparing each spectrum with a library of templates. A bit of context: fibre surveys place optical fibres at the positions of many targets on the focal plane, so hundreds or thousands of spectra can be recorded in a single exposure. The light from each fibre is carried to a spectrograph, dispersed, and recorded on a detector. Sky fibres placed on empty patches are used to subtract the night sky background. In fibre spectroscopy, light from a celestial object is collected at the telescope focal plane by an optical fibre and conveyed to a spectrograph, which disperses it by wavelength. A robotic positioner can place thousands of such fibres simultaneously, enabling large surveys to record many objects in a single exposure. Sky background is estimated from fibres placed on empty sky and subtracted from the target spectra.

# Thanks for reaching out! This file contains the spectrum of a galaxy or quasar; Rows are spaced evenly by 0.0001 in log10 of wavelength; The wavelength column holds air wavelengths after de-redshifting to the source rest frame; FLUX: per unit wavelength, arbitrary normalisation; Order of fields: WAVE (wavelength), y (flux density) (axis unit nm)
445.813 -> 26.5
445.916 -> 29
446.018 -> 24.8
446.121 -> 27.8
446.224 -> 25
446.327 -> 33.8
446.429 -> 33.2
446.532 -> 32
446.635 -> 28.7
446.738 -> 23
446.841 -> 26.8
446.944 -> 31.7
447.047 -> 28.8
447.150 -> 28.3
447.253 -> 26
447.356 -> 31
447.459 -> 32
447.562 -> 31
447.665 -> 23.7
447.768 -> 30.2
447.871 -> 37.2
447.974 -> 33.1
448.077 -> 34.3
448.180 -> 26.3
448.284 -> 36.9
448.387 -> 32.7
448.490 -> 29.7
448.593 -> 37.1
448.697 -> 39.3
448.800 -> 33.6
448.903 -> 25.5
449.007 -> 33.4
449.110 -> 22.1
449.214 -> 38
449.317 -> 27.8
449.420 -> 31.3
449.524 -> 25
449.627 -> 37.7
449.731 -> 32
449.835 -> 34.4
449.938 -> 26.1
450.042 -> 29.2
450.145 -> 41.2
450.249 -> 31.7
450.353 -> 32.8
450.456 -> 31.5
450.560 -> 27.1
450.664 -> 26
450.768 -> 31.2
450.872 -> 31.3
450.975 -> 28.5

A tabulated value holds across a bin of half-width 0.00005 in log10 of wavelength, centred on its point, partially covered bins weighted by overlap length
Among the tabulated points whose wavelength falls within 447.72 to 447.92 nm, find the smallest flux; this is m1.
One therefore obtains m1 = 30.2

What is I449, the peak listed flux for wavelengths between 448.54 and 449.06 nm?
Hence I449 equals 39.3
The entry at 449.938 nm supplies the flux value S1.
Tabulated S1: 26.1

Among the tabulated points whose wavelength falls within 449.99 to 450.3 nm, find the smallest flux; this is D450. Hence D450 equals 29.2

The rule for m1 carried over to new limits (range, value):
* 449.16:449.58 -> 25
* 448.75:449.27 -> 22.1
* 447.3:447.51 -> 31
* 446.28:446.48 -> 33.2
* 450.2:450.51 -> 31.5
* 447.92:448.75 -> 26.3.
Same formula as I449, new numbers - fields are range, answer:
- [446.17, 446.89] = 33.8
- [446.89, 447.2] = 31.7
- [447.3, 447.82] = 32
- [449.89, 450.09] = 29.2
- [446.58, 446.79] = 28.7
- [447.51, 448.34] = 37.2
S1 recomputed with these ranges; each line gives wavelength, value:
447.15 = 28.3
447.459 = 32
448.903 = 25.5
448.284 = 36.9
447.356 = 31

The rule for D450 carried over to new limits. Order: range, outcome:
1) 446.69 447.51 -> 23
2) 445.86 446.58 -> 24.8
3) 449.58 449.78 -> 32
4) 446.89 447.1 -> 28.8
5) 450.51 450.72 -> 26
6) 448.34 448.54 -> 29.7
